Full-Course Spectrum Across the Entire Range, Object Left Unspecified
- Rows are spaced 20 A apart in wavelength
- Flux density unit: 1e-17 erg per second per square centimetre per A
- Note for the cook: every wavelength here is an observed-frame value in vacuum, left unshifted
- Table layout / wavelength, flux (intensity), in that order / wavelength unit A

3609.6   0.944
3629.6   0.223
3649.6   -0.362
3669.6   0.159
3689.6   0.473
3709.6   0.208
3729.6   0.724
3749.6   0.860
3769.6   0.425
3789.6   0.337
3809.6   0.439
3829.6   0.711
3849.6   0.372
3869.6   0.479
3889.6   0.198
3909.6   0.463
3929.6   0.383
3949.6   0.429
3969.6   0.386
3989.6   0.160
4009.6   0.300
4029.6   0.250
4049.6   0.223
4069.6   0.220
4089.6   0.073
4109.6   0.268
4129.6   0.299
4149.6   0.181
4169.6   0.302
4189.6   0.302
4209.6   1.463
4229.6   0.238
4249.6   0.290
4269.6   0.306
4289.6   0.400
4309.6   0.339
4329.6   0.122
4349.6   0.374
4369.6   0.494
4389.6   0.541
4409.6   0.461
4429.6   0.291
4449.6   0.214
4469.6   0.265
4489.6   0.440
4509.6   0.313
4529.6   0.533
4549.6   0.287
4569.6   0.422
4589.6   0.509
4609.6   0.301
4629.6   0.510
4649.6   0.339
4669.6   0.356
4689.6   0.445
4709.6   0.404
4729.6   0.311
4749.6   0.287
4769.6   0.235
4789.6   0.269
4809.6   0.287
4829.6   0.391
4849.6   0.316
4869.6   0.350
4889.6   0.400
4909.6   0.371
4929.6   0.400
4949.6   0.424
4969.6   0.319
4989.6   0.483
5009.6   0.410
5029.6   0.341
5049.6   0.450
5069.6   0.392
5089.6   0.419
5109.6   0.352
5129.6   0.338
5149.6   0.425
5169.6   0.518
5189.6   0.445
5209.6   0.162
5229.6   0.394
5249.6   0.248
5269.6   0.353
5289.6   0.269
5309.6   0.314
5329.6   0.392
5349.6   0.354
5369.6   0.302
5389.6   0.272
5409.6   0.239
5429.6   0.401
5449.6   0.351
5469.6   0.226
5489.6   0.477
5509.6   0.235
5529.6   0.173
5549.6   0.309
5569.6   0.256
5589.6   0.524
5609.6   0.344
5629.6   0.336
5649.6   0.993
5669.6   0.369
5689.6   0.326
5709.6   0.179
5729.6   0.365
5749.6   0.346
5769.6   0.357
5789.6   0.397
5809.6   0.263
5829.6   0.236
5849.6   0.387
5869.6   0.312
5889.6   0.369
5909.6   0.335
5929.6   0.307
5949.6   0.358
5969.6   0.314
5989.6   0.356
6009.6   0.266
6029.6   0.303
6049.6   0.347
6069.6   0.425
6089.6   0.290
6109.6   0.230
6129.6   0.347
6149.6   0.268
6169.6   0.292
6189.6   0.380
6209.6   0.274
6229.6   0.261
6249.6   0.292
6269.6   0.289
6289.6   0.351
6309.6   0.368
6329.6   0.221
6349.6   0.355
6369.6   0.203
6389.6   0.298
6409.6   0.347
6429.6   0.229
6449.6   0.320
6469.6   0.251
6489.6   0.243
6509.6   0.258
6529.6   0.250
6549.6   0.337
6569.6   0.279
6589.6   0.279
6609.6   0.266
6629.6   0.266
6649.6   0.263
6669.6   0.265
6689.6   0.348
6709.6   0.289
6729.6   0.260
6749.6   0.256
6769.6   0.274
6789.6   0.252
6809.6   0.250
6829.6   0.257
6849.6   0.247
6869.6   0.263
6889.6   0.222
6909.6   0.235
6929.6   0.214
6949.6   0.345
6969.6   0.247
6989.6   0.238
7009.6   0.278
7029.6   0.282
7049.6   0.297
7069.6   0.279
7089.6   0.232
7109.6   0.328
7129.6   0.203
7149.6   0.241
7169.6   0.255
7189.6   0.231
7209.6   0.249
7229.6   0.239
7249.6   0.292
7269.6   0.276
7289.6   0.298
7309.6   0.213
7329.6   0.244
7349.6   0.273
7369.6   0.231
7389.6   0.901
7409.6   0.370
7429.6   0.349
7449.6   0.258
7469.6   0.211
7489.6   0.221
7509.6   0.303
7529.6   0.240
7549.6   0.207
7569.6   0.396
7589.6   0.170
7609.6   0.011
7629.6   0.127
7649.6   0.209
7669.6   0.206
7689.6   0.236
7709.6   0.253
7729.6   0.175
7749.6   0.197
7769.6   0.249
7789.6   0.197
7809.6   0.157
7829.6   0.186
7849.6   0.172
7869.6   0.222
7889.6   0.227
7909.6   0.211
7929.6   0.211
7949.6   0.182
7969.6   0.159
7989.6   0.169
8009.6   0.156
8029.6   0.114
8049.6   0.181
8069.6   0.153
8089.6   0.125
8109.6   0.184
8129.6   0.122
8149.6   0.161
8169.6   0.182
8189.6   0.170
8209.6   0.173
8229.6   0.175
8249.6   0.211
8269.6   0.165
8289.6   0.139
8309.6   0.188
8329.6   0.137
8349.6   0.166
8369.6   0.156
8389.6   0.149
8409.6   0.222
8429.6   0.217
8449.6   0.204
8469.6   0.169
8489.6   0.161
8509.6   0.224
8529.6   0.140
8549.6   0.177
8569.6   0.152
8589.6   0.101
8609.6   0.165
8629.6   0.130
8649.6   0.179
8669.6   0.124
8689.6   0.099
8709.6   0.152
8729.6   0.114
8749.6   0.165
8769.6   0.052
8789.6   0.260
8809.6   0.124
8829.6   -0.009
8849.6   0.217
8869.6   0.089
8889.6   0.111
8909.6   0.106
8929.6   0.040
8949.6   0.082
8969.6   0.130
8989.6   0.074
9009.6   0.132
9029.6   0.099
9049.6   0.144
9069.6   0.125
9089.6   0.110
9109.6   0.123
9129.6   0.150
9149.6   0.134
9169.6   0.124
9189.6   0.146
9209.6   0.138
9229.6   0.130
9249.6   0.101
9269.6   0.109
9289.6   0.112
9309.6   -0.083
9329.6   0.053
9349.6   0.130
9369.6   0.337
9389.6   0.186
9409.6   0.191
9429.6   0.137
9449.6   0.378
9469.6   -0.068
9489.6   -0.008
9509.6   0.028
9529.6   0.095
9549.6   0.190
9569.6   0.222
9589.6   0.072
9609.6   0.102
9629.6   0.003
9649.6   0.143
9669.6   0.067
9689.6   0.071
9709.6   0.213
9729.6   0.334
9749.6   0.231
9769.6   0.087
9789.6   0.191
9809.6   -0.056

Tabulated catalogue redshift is 0.13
